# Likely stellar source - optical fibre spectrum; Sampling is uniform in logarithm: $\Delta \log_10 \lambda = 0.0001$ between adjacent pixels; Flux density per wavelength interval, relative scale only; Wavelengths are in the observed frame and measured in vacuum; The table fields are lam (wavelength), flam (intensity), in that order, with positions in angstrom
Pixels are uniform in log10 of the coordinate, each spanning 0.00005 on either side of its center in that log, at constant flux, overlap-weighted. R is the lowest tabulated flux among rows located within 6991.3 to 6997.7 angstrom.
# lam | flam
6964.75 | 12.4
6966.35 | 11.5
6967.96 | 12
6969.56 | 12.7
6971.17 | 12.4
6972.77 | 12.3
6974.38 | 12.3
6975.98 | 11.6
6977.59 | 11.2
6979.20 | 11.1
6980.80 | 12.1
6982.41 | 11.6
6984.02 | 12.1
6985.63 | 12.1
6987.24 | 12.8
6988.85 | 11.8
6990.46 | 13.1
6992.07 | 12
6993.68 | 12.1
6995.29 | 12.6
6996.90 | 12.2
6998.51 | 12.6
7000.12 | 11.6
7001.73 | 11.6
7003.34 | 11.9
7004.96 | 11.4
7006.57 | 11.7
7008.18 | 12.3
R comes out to 12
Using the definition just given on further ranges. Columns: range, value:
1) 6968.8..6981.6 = 11.1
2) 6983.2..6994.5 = 11.8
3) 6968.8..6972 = 12.4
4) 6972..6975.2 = 12.3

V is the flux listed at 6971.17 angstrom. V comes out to 12.4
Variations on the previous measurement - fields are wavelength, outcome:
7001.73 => 11.6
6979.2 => 11.1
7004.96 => 11.4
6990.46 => 13.1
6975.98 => 11.6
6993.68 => 12.1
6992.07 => 12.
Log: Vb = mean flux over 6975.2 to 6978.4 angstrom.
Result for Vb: 11.4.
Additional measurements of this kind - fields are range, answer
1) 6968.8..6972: 12.5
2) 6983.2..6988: 12.3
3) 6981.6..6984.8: 11.8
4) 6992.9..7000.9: 12.2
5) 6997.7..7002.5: 11.9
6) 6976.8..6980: 11.2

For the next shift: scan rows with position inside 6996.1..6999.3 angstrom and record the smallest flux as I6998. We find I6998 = 12.2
